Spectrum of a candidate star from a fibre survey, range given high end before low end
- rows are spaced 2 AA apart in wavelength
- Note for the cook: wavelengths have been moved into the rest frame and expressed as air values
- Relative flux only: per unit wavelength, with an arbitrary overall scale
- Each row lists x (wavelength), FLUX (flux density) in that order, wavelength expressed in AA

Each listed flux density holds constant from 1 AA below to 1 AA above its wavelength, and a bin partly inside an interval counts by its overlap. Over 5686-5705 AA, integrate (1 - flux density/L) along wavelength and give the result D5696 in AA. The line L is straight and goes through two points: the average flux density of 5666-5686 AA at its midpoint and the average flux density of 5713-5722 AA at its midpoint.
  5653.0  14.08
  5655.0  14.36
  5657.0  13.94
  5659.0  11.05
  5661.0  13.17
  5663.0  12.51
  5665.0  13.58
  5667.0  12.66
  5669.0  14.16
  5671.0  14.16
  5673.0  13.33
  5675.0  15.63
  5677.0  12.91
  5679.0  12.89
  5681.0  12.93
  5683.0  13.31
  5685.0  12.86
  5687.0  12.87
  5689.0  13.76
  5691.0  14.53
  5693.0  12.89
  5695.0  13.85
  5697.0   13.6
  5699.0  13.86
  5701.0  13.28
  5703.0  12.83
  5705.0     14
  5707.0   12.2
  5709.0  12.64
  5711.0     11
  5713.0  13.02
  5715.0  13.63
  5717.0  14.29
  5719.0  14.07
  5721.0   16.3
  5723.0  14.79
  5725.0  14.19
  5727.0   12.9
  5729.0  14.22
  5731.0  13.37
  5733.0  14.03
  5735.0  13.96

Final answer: 0.5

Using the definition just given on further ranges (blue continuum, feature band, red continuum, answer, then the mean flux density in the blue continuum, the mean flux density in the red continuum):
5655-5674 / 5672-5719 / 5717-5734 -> 1.41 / 13.2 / 14.2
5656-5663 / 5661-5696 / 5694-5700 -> -0.58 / 12.7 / 13.8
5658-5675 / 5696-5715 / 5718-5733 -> 1.26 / 13.2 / 14.2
